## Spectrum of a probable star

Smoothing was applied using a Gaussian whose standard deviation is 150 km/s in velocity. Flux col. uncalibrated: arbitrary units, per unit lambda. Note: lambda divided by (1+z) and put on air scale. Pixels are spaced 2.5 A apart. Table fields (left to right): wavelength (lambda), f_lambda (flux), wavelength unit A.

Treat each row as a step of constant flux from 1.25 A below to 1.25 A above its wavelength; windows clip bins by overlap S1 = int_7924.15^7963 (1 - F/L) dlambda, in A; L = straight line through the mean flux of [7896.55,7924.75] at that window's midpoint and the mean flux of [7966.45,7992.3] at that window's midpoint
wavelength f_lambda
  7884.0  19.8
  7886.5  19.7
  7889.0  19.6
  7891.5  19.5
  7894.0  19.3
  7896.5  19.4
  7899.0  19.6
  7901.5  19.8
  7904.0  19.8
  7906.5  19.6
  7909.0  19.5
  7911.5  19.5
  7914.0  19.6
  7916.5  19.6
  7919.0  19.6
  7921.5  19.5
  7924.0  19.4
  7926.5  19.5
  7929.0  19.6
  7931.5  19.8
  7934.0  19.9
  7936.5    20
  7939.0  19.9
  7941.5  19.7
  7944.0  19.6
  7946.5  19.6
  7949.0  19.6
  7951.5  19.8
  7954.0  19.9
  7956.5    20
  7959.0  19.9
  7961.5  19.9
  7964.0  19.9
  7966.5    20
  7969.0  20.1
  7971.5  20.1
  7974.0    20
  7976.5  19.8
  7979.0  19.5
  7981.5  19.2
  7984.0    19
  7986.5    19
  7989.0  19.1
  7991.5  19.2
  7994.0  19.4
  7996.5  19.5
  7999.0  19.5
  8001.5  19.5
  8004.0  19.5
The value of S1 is -0.42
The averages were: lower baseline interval 19.6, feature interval 19.8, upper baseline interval 19.5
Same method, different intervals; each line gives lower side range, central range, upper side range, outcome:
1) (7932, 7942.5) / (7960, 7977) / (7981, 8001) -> -0.4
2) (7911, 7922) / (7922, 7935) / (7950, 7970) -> 0.0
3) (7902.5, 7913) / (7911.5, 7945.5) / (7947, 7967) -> 0.1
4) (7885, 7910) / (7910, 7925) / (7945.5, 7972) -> 0.1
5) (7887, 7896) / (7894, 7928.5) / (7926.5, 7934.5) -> 0.1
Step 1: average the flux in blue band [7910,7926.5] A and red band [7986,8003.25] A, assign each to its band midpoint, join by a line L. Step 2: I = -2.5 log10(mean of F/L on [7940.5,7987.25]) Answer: -0.02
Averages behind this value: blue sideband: 19.5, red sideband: 19.3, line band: 19.7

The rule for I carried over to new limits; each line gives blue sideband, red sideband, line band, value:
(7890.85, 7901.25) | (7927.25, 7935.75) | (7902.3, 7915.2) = 0.00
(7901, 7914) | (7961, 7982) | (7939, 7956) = 0.00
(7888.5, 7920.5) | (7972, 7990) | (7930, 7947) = -0.02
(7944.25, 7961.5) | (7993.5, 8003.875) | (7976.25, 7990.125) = 0.02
